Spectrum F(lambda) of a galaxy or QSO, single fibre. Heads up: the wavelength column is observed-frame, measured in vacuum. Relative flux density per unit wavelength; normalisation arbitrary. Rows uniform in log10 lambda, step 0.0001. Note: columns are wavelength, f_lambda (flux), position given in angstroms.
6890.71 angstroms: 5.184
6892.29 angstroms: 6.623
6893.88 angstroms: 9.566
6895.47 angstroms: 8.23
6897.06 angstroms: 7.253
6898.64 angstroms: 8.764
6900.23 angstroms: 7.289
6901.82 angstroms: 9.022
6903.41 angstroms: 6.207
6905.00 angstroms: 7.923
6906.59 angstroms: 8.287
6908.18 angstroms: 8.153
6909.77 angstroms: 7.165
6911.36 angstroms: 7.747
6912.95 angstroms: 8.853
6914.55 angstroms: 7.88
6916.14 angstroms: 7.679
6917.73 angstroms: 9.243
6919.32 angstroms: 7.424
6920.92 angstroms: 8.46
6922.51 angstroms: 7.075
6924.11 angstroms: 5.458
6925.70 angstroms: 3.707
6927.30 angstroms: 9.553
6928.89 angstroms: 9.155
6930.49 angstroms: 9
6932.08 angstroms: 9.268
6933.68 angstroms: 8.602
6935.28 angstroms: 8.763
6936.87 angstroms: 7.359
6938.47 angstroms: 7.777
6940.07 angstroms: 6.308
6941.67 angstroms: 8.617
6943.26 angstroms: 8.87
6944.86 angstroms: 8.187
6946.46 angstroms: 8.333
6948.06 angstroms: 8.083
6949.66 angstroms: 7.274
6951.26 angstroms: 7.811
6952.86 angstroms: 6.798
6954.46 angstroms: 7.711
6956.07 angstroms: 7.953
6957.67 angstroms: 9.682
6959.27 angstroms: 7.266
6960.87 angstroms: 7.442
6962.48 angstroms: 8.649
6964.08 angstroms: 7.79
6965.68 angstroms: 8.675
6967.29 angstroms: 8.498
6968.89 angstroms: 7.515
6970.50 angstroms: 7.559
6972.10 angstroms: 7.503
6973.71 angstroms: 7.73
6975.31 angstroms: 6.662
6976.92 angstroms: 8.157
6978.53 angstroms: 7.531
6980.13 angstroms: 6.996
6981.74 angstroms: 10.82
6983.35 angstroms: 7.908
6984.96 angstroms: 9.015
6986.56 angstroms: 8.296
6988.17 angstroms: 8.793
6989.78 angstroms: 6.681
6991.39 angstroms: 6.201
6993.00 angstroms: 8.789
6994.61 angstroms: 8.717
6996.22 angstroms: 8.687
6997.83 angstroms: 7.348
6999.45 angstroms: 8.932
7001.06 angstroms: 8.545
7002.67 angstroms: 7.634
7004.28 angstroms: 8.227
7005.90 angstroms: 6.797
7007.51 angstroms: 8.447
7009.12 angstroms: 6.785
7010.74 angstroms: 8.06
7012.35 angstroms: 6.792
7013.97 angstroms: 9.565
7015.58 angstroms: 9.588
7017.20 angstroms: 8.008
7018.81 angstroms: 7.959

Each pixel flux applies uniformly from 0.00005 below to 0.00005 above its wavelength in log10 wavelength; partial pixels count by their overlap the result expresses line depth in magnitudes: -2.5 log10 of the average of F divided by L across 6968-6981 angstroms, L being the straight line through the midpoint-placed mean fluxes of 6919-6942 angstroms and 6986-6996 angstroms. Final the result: 0.06 mag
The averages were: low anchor 7.76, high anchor 7.95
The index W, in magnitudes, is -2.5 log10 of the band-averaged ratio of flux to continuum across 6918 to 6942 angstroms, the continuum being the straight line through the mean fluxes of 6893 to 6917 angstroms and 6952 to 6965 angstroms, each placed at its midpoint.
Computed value 0.02 mag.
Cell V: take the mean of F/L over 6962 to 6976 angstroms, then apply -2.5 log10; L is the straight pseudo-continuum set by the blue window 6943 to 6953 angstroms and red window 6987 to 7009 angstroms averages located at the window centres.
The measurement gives 0.014 mag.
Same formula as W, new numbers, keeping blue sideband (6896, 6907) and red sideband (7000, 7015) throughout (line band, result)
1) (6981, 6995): -0.06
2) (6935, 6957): 0.00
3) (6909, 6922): -0.03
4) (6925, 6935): -0.06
